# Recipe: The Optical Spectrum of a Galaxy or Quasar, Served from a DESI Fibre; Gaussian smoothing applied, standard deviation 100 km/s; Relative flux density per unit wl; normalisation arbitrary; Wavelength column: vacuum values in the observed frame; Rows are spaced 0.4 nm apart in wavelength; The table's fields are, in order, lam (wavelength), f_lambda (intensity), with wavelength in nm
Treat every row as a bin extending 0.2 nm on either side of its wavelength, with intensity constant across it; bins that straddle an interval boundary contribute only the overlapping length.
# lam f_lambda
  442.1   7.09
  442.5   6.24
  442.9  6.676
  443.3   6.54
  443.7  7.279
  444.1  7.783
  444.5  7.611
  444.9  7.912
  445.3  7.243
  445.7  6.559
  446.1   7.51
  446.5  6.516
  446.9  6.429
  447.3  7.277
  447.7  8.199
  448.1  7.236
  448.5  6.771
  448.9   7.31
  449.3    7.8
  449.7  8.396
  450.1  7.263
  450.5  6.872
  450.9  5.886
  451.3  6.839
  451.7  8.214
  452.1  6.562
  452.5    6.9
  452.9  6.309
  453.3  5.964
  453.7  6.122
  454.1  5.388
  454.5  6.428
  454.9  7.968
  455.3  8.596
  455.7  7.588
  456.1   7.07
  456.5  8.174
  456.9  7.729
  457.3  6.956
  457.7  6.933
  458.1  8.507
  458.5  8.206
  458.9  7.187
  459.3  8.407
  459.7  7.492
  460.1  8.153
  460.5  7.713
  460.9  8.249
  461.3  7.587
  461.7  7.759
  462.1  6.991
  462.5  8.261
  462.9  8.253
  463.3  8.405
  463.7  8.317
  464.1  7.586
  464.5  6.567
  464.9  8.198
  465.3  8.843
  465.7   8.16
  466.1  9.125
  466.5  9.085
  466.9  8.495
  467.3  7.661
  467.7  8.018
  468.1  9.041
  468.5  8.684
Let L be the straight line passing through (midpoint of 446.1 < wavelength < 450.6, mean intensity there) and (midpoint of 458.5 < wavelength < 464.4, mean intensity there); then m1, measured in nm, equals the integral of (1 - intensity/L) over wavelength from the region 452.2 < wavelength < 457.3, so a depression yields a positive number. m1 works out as 0.39 nm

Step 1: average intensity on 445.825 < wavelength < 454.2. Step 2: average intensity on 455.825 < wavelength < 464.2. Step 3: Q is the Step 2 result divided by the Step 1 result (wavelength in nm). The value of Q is 1.1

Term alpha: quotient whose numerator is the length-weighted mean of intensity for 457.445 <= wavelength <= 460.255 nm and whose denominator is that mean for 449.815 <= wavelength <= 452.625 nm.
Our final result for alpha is 1.1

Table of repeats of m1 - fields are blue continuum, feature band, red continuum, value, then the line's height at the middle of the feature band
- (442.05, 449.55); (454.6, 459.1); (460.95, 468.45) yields 0.03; 7.74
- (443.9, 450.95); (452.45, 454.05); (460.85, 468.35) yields 0.29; 7.57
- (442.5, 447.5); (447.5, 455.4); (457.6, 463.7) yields 0.40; 7.42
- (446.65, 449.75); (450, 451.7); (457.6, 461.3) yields 0.14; 7.49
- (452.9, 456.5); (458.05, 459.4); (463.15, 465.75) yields -0.12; 7.37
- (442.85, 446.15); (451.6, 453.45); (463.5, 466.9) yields 0.22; 7.64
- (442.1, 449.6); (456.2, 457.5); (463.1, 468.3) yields 0.03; 7.78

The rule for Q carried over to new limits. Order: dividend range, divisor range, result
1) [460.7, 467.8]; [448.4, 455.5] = 1.16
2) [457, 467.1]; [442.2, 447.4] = 1.13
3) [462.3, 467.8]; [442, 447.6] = 1.16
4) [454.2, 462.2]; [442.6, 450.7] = 1.06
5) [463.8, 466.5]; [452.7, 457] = 1.16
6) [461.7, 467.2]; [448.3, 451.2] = 1.14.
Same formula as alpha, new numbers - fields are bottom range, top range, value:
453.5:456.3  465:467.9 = 1.21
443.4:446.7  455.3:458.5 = 1.05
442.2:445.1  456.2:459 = 1.07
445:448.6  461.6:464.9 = 1.10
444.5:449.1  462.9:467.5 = 1.14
